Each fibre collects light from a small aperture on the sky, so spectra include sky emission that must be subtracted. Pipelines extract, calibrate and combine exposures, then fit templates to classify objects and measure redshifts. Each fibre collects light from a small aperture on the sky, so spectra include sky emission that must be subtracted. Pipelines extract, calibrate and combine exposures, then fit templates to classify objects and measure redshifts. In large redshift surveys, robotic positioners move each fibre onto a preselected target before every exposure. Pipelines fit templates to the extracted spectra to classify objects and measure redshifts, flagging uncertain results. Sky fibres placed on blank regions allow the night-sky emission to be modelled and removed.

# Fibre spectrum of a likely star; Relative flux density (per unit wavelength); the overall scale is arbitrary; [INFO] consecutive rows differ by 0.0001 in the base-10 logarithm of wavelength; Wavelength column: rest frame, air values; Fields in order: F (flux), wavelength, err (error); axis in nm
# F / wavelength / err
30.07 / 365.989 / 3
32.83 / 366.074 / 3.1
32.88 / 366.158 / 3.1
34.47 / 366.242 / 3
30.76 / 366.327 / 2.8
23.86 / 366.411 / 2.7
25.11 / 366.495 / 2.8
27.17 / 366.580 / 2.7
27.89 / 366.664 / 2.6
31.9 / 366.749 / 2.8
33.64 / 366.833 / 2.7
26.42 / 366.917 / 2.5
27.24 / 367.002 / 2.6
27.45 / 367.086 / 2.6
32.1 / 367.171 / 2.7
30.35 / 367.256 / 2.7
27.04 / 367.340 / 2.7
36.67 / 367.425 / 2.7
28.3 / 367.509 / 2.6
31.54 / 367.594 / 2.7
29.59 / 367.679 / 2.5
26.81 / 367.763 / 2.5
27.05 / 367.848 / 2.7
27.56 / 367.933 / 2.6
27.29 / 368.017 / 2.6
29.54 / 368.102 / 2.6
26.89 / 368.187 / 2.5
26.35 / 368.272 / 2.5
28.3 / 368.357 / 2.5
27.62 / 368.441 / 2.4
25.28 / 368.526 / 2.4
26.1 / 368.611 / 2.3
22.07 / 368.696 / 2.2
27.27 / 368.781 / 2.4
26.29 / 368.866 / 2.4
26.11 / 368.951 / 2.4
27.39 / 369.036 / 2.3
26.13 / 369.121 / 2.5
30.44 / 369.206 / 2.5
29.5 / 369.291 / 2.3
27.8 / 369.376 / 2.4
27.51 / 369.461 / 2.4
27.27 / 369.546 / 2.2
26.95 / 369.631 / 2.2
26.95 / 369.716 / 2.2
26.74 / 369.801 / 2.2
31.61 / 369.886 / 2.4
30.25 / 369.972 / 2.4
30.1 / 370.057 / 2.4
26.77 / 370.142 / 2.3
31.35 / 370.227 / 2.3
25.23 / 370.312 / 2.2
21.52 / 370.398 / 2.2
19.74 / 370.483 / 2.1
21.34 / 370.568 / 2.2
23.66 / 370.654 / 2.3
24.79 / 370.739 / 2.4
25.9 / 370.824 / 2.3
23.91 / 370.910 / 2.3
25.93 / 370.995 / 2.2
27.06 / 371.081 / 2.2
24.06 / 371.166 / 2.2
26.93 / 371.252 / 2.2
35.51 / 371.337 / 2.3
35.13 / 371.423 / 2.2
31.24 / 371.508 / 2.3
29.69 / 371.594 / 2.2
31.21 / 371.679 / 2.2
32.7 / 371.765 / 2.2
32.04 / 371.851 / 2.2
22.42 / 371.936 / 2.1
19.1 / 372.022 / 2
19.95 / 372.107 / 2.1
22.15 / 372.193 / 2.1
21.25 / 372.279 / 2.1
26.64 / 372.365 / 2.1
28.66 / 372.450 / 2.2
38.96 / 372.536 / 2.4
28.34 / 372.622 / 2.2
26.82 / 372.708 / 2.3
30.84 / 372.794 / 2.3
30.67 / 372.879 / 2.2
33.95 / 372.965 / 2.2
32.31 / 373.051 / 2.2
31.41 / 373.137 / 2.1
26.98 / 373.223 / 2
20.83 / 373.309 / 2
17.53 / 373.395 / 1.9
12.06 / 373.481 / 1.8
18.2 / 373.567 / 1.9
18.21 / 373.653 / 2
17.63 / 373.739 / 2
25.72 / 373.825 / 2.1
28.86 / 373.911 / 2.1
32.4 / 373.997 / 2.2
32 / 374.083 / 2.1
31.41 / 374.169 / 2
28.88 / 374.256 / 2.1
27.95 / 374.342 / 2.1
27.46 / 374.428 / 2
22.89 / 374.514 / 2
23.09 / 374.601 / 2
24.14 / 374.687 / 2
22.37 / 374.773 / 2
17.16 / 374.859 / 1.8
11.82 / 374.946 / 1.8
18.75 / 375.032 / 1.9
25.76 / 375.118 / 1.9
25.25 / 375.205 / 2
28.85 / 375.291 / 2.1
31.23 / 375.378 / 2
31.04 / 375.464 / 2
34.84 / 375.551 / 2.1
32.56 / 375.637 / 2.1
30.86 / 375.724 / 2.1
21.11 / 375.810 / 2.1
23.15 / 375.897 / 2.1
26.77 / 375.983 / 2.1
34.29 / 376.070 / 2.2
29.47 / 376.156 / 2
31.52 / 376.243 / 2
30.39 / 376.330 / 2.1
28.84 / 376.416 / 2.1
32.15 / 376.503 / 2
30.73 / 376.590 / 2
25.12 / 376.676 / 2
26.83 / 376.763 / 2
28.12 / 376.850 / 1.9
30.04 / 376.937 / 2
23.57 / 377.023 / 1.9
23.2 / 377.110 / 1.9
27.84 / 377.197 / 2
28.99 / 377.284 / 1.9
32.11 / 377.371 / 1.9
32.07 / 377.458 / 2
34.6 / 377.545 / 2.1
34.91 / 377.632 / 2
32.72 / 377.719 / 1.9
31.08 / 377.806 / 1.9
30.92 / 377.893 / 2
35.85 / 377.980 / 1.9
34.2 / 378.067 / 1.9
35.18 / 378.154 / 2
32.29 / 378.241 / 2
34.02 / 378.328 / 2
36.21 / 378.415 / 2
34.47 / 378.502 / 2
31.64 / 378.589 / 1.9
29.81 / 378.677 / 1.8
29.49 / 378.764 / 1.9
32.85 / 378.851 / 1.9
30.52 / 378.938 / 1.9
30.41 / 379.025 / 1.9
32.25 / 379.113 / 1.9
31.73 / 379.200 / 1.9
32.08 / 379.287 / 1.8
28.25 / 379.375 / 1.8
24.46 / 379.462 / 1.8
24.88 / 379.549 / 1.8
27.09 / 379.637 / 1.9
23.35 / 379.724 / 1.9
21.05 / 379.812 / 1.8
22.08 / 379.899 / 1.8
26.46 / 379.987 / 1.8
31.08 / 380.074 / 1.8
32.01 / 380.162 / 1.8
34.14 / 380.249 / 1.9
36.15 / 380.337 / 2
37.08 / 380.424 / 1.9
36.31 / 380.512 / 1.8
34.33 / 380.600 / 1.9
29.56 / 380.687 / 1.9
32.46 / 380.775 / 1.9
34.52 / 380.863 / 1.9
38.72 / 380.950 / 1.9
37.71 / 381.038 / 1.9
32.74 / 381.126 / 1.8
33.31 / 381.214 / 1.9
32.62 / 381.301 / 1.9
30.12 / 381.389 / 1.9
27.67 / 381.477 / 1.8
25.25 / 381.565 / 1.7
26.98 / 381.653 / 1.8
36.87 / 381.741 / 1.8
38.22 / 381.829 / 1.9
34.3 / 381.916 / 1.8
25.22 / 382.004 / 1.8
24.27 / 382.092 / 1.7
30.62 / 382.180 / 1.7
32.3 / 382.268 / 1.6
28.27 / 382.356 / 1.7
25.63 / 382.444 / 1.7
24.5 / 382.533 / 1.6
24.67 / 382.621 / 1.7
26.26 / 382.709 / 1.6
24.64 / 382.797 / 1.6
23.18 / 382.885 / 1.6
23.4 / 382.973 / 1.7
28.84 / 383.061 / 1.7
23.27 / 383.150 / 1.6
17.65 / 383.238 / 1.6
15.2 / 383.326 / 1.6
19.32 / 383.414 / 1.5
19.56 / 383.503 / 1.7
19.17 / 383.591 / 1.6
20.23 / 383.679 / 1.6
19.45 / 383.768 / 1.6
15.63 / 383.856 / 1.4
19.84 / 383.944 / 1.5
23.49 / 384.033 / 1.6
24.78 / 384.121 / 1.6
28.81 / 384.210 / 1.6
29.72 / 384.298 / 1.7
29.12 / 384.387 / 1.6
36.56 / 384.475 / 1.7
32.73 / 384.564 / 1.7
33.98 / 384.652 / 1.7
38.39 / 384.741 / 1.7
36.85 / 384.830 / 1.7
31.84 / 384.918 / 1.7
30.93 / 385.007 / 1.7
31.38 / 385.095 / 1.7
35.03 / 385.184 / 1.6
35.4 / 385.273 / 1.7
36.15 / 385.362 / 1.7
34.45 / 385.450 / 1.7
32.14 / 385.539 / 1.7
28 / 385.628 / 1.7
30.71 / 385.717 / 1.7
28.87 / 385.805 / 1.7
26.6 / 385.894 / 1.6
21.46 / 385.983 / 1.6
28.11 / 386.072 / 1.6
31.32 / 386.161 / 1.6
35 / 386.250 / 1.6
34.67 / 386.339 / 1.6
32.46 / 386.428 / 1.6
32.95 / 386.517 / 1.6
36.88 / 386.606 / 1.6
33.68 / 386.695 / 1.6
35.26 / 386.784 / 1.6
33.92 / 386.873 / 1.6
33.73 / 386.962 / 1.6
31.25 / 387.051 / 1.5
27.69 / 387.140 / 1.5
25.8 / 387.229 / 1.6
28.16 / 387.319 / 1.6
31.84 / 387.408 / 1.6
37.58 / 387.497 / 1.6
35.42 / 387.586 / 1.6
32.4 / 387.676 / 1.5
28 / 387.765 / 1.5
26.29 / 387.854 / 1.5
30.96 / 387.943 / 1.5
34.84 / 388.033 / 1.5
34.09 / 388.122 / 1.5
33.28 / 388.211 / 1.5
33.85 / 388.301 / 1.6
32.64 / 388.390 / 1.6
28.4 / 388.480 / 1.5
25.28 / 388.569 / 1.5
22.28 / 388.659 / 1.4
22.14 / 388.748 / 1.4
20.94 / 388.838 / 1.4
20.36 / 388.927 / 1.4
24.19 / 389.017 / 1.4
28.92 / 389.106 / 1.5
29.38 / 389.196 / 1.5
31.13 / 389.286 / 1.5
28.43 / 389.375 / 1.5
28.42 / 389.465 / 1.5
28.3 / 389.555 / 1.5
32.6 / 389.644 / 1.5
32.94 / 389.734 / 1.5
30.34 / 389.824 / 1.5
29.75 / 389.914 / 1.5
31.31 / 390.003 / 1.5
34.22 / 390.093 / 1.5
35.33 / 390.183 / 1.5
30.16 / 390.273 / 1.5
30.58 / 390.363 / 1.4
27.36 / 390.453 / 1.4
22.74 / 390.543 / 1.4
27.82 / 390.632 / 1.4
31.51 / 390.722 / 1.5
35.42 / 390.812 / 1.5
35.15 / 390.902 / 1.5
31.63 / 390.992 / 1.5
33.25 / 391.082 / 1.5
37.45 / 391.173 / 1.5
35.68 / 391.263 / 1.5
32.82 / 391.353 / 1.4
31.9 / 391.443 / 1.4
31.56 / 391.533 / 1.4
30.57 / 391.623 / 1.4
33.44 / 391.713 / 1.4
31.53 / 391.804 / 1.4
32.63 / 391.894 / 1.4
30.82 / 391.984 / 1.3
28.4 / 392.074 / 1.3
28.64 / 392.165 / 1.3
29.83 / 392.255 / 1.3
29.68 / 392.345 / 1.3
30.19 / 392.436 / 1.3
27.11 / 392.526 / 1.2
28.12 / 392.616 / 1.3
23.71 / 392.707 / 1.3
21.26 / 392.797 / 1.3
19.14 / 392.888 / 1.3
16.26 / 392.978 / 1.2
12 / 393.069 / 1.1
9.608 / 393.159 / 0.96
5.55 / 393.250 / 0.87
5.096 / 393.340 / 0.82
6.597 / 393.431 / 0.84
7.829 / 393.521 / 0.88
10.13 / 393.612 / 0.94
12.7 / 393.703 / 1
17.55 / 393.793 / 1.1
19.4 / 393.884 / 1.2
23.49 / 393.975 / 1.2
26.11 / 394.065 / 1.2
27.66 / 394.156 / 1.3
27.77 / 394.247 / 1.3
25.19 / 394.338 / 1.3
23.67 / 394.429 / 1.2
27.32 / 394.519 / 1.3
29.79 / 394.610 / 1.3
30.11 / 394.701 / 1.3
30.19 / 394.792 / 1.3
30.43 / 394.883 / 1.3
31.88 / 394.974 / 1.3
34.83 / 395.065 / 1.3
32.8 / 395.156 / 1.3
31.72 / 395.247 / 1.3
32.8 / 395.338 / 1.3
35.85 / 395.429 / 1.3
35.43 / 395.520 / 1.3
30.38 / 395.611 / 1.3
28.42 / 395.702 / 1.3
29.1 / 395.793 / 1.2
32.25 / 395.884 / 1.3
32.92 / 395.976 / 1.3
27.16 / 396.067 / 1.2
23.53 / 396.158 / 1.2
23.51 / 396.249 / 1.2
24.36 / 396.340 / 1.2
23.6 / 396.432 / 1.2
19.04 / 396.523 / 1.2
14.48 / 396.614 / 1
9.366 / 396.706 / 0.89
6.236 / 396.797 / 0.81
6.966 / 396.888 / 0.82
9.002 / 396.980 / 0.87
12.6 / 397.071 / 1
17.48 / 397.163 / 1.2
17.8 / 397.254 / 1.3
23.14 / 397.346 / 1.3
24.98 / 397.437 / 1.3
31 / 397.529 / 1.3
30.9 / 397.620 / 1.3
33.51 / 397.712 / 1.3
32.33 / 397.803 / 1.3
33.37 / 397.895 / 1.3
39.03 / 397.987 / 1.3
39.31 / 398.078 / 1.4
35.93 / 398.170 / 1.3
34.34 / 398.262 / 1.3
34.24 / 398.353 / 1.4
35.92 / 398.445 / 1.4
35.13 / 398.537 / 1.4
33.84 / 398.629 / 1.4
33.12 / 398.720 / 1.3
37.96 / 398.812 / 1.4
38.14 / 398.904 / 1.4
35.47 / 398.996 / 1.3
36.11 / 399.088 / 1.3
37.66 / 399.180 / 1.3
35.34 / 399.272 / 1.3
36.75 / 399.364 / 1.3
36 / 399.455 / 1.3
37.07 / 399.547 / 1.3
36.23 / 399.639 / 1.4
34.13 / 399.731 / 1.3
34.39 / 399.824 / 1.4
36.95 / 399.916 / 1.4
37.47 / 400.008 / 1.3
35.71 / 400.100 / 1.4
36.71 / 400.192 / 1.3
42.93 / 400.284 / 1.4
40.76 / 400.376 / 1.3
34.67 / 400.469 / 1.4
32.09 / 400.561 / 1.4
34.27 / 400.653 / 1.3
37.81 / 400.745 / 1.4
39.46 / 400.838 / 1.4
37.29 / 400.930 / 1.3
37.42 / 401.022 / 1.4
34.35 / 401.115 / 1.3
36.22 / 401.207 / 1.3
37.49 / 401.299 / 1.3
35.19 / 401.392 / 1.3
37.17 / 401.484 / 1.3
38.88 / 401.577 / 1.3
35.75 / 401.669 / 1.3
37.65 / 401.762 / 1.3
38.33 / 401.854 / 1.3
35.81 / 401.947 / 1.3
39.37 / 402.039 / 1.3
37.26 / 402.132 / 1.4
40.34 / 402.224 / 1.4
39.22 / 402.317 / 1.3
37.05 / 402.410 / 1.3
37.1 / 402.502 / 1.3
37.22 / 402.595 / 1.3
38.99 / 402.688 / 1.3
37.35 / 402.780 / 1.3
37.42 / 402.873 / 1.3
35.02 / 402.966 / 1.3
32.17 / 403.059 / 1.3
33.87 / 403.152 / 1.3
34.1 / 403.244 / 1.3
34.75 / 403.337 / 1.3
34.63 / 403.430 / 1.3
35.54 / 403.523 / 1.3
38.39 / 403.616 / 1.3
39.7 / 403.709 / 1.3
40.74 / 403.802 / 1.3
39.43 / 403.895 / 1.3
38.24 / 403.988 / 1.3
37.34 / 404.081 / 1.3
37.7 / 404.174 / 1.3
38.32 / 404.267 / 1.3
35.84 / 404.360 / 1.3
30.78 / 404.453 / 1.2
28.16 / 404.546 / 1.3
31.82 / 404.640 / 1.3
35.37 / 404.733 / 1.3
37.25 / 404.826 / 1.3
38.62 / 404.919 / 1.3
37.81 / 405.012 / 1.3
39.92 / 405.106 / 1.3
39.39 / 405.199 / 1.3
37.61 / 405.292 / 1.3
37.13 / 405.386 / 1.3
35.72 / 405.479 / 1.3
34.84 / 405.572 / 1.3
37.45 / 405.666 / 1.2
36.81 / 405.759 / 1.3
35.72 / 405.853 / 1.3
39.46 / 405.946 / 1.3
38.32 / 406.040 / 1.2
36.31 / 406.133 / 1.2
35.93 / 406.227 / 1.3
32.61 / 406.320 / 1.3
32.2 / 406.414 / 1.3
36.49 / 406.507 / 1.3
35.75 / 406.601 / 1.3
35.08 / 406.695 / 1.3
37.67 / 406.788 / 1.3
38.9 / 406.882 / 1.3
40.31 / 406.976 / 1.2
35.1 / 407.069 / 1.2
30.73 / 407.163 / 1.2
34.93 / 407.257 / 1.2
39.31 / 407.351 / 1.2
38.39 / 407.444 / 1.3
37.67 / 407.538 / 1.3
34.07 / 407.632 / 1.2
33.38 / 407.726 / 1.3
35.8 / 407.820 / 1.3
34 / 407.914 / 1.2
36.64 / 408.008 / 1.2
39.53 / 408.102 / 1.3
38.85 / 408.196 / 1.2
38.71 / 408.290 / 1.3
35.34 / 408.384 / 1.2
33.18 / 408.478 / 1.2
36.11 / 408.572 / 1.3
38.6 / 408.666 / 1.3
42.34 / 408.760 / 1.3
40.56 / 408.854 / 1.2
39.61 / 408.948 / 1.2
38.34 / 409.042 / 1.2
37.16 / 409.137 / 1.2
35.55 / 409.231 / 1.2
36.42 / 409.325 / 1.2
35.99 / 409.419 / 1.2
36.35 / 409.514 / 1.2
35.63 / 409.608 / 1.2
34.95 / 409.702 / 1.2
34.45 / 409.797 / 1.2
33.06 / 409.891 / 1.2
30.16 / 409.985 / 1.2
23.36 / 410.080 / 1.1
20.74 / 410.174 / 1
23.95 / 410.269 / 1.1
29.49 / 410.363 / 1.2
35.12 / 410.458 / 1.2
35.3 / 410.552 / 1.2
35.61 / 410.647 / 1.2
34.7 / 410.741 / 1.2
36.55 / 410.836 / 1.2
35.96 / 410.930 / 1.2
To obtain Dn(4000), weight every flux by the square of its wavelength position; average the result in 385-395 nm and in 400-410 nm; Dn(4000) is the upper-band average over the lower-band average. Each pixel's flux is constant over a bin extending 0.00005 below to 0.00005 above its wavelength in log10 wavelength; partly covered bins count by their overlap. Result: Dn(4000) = 1.40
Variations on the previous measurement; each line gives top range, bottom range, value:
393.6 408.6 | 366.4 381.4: 1.35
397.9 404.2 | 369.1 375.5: 1.62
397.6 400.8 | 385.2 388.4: 1.20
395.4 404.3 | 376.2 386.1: 1.24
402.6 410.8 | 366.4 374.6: 1.58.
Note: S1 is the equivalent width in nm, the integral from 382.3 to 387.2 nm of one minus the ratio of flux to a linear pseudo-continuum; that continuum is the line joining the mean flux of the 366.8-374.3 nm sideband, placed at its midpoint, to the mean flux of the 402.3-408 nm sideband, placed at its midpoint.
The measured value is 0.41 nm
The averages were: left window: 27.3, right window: 36.3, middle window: 28.4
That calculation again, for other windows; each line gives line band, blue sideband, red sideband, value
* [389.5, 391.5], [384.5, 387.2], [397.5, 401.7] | 0.113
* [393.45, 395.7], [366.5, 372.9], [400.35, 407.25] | 0.521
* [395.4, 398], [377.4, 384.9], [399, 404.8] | 0.793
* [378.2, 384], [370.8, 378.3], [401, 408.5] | 0.222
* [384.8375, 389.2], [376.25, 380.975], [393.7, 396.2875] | -0.161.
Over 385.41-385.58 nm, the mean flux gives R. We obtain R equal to 33.2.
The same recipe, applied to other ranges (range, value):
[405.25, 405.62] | 36.3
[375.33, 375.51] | 31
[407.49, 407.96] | 34.9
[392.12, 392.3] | 29.3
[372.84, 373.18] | 32.1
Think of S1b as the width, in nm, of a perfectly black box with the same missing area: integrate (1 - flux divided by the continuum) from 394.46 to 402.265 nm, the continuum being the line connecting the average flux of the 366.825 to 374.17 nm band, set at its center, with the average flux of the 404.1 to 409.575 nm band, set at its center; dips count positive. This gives 0.59 nm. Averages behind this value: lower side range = 27.2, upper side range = 36.5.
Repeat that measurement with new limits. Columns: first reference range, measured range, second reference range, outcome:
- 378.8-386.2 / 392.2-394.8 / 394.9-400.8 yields 0.81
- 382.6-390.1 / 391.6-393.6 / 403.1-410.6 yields 0.59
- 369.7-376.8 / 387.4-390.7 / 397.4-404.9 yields 0.26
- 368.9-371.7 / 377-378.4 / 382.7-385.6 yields -0.22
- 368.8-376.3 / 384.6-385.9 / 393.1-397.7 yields -0.45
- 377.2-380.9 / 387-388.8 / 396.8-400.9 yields 0.10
